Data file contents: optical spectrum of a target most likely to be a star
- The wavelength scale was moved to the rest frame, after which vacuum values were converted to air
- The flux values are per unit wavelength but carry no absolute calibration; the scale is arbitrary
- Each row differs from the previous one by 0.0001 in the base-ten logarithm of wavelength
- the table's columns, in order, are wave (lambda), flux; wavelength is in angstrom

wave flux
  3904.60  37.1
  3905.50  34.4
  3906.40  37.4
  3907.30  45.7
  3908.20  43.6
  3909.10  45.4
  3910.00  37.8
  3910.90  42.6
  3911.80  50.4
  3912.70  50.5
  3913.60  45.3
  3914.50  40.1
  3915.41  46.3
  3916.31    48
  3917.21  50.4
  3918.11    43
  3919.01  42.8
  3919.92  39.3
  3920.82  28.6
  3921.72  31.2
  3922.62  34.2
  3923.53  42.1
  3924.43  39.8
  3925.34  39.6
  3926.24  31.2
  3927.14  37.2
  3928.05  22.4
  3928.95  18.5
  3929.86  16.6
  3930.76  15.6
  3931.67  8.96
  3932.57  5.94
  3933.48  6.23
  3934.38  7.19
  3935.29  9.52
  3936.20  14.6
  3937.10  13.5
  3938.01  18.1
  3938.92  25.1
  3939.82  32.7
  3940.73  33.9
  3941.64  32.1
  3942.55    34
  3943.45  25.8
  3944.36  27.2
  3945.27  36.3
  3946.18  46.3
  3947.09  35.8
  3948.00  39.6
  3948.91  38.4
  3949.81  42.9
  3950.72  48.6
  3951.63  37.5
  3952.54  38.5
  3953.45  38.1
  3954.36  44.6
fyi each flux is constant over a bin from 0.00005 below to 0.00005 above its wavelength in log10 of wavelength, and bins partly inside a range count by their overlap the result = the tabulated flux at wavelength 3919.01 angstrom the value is 42.8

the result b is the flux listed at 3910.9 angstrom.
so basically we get 42.6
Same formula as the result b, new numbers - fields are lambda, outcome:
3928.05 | 22.4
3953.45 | 38.1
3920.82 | 28.6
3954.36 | 44.6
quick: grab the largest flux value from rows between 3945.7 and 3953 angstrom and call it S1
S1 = 48.6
